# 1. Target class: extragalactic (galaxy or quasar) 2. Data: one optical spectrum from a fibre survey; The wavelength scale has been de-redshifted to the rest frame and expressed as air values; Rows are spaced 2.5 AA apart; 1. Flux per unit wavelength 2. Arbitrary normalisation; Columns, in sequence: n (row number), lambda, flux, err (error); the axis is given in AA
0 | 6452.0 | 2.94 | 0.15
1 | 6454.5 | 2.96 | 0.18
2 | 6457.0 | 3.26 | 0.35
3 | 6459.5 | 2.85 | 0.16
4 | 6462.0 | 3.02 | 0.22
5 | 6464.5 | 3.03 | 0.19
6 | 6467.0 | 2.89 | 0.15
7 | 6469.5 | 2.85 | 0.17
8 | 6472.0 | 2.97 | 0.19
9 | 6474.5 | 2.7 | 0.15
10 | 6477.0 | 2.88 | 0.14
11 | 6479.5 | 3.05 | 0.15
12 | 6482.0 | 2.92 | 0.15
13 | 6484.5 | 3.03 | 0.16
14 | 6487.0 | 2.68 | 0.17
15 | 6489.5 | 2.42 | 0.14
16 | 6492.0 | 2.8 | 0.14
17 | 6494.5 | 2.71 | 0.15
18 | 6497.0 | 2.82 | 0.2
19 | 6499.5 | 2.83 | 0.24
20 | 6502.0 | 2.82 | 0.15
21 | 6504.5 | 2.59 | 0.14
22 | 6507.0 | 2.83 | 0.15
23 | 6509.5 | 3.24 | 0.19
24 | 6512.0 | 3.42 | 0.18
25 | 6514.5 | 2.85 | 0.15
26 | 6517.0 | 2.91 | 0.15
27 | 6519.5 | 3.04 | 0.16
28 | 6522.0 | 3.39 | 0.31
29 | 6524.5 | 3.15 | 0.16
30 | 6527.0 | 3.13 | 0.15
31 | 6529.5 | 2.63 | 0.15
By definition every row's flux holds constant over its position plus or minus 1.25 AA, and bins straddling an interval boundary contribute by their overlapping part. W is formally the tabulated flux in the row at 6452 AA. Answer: 2.94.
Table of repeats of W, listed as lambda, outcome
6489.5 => 2.42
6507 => 2.83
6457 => 3.26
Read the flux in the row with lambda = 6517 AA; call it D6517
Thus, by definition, 2.91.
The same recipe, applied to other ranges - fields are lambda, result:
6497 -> 2.82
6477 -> 2.88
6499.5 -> 2.83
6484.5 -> 3.03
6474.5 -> 2.7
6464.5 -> 3.03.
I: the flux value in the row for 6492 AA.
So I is 2.8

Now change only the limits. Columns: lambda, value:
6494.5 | 2.71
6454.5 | 2.96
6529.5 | 2.63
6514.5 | 2.85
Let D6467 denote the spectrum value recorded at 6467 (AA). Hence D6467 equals 2.89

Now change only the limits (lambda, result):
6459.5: 2.85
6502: 2.82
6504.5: 2.59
